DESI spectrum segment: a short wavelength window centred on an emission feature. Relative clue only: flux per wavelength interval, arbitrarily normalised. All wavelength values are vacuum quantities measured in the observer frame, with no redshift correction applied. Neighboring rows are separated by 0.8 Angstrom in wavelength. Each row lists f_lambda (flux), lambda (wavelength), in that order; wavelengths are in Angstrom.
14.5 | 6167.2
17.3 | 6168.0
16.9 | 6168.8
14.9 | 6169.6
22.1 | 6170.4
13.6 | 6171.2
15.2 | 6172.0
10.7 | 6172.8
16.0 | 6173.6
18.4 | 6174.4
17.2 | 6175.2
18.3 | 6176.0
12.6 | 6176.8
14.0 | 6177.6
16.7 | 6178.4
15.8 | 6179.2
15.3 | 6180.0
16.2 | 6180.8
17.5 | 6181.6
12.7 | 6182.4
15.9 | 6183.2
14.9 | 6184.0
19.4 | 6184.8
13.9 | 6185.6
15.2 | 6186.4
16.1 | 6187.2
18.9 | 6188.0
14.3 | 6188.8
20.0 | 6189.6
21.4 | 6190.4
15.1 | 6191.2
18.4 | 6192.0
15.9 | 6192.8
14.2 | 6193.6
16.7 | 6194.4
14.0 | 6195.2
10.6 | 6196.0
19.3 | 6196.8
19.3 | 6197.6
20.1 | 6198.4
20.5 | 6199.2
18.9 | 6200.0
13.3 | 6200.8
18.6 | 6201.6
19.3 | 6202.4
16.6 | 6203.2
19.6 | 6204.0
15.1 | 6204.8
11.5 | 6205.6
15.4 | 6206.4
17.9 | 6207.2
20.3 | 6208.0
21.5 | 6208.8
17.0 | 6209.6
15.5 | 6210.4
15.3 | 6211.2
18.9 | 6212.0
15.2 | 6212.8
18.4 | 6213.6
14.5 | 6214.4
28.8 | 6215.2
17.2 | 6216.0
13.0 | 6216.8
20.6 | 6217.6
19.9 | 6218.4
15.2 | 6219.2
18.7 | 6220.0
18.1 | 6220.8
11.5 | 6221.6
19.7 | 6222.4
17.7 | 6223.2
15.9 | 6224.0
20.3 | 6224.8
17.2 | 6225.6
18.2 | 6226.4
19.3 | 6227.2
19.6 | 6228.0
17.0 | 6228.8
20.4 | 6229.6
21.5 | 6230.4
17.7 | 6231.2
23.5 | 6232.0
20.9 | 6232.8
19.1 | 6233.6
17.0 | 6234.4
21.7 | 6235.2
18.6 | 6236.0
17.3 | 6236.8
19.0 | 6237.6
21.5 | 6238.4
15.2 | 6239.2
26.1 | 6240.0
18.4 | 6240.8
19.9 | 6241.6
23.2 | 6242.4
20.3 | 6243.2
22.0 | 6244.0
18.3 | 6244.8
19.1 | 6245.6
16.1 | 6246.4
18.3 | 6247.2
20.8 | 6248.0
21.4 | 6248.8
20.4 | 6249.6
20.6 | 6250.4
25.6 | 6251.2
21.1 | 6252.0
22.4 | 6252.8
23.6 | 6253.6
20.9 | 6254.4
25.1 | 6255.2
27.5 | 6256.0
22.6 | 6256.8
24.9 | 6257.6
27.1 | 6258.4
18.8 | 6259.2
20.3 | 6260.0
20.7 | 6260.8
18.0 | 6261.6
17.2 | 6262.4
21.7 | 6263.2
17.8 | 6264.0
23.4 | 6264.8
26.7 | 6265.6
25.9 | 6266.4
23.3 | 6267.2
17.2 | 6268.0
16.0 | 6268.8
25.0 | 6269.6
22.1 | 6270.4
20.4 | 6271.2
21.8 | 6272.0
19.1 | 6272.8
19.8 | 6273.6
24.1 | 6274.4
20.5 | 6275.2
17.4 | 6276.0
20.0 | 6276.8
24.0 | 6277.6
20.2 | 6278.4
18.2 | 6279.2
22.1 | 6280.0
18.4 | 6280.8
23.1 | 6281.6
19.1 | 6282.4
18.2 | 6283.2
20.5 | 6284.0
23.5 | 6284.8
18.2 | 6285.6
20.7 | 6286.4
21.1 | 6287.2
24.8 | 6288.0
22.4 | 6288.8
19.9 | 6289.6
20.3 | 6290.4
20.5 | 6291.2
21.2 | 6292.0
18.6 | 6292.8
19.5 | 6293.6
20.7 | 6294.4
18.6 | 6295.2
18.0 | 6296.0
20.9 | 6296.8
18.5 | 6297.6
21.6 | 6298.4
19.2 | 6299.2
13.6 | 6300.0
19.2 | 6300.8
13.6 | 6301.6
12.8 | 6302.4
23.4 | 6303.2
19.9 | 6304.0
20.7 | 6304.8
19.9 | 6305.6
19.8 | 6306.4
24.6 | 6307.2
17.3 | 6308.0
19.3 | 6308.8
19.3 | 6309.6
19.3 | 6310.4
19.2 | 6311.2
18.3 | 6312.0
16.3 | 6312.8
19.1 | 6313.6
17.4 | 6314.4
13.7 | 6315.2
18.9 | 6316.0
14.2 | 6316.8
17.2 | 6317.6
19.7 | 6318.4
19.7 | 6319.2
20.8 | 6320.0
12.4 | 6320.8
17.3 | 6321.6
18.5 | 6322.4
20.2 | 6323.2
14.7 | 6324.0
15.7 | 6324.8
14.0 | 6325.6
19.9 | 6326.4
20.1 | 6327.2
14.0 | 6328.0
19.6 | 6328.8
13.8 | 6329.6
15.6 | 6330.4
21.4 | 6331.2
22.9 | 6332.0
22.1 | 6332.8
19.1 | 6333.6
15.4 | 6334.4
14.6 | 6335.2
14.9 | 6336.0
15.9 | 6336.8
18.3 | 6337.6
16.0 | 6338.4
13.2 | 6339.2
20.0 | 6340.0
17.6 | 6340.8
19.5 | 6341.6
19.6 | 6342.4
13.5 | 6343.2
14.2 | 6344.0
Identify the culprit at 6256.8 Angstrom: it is Mg II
